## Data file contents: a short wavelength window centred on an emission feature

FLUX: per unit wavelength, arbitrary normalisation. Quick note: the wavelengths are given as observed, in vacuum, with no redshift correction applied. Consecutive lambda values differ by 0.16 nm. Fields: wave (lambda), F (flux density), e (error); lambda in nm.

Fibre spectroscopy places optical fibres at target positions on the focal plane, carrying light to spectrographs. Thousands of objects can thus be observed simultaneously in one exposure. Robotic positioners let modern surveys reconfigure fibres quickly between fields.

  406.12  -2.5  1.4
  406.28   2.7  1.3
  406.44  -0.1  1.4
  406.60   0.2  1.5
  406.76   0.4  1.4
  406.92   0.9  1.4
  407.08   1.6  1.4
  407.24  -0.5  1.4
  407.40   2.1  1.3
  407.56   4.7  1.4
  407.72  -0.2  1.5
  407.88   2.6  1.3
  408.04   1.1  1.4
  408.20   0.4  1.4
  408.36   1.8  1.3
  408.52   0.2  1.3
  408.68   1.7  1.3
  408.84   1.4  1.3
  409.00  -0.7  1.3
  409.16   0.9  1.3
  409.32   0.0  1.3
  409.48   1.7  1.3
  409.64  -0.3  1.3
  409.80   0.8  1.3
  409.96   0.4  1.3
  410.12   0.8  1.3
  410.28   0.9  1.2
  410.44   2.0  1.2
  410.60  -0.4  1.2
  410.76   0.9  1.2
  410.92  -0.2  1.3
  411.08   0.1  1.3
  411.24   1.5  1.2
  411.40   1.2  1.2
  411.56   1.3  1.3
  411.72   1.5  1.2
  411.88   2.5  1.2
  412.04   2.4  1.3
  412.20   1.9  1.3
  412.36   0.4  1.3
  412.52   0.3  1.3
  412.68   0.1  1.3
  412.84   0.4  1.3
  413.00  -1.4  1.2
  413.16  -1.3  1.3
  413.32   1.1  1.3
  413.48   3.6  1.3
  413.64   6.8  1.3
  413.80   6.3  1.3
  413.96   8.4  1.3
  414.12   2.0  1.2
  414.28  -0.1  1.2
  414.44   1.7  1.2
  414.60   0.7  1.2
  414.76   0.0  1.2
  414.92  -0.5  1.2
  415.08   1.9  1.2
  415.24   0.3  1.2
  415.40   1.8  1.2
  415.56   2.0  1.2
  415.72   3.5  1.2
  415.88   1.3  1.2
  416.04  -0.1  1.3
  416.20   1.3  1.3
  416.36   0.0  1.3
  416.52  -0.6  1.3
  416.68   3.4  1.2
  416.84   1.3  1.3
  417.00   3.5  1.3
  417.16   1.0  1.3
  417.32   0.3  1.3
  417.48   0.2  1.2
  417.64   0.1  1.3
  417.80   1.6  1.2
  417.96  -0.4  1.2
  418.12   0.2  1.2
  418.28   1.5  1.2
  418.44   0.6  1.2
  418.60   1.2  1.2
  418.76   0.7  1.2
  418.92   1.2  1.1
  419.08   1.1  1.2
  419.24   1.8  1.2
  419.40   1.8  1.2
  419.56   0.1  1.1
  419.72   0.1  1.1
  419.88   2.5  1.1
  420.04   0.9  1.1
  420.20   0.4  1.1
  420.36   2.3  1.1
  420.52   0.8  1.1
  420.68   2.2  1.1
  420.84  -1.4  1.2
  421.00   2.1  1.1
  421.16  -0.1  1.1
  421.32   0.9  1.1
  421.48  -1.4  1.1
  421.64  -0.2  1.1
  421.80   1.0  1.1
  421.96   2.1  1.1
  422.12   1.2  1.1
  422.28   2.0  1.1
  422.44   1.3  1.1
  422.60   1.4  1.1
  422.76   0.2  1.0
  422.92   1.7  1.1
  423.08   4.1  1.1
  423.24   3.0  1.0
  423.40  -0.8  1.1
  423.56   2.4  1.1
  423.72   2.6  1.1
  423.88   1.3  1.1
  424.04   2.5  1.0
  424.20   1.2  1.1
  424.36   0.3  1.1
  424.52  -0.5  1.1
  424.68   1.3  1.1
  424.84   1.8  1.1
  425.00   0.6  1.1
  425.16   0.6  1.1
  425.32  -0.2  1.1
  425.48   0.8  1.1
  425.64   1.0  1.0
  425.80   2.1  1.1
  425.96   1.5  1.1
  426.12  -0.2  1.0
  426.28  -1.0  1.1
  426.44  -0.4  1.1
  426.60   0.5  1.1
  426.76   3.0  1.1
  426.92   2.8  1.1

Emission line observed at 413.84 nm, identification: [O II] 3727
